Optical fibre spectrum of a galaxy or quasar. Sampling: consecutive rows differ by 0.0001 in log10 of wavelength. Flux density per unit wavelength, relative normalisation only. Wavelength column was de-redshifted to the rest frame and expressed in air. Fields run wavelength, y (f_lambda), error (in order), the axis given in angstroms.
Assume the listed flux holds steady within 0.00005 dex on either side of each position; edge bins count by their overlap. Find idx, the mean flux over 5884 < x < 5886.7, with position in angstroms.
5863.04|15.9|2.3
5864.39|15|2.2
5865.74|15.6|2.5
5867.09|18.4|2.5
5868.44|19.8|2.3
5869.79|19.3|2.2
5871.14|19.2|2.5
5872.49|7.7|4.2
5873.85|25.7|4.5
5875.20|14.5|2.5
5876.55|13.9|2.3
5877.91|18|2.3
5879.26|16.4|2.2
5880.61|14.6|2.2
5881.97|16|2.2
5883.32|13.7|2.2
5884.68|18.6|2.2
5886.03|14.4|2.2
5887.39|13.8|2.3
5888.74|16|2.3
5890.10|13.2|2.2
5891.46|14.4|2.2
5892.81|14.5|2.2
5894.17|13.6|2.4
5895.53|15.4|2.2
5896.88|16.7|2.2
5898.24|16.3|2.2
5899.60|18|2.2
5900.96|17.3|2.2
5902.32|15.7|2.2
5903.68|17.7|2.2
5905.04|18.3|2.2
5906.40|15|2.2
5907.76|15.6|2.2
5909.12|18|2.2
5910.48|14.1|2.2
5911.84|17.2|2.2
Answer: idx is 16.5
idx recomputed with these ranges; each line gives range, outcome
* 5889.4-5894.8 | 13.9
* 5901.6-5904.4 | 16.7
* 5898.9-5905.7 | 17.4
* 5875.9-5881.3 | 15.7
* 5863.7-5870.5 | 17.6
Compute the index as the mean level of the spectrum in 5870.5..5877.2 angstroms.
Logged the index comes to 16.2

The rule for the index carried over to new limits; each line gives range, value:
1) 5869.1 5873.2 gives 15.5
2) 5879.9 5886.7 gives 15.5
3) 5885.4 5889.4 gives 14.7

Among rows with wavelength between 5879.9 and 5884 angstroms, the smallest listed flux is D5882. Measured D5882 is 13.7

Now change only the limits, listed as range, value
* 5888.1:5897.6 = 13.2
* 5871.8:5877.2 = 7.7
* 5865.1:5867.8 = 15.6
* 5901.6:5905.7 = 15.7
